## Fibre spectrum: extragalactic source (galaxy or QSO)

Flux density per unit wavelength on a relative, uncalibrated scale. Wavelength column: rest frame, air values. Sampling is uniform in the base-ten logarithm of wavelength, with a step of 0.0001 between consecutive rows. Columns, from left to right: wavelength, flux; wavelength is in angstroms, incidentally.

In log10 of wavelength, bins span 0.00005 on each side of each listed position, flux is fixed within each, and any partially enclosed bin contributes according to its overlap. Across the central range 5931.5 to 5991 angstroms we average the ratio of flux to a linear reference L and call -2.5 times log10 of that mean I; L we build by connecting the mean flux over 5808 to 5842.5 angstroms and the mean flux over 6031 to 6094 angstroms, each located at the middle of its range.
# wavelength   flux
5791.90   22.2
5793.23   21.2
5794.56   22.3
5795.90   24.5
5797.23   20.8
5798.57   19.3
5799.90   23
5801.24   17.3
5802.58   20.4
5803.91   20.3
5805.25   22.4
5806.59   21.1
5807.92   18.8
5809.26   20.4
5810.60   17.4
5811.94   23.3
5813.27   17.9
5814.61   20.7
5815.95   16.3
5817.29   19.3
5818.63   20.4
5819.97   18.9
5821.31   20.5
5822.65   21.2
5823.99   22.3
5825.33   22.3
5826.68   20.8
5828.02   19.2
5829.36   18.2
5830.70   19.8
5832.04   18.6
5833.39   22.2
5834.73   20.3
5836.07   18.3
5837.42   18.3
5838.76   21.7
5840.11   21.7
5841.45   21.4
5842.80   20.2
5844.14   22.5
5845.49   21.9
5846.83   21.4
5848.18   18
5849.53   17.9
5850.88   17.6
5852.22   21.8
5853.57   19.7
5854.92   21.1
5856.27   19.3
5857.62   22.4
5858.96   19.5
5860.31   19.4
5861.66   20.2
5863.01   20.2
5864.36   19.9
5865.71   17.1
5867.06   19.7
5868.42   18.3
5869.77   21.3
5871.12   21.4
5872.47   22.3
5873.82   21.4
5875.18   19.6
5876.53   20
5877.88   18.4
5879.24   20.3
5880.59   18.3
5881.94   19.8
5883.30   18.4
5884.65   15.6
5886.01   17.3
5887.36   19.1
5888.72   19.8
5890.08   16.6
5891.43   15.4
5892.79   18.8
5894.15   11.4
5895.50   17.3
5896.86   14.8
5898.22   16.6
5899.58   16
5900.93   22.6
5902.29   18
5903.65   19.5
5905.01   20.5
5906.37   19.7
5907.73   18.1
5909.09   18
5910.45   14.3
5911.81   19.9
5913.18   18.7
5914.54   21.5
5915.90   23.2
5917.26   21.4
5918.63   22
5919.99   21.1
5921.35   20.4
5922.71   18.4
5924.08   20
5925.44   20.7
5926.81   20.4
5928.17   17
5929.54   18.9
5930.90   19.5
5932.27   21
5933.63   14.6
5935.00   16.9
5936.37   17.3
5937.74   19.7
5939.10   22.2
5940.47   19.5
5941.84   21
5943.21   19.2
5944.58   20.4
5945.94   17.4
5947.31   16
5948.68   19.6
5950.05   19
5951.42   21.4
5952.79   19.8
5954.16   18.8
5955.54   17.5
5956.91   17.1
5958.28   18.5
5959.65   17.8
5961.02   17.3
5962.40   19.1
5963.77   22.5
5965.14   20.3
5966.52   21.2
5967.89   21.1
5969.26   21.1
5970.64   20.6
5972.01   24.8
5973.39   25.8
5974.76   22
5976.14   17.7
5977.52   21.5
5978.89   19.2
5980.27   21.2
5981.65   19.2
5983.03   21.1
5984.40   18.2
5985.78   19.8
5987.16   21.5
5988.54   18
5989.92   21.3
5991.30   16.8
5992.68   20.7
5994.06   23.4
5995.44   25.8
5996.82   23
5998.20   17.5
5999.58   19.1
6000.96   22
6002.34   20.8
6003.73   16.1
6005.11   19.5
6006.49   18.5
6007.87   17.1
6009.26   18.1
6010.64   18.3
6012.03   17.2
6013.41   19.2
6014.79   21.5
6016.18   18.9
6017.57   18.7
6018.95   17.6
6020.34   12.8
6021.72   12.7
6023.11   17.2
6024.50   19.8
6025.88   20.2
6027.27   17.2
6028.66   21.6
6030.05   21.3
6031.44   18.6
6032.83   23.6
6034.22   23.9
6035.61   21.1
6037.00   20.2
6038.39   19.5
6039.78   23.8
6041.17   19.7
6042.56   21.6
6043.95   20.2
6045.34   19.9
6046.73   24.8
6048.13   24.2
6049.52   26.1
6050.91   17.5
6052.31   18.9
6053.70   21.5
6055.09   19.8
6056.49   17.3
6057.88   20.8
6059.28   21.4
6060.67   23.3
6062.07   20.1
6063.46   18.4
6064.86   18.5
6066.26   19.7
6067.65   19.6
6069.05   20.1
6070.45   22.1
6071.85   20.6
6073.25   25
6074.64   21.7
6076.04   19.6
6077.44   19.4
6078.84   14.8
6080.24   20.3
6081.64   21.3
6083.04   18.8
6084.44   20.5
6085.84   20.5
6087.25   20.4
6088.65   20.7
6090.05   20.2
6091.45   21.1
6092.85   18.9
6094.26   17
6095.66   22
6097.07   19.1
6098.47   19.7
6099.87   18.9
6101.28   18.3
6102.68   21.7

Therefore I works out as 0.036 mag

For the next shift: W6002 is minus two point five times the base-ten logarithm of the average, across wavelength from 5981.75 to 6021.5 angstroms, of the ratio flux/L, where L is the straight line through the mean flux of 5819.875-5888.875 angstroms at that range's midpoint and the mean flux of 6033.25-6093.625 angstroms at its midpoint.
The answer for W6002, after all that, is 0.06 mag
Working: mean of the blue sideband 19.9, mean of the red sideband 20.7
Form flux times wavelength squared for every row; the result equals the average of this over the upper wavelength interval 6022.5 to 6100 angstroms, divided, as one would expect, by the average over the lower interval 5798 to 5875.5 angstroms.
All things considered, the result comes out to 1.1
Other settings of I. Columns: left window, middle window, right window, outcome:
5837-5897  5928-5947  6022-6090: 0.050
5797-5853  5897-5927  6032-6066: 0.055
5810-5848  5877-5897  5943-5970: 0.133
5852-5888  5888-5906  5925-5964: 0.110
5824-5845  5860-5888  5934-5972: 0.037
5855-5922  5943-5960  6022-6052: 0.068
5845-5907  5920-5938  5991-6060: 0.026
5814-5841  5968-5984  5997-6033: -0.124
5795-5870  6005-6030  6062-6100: 0.106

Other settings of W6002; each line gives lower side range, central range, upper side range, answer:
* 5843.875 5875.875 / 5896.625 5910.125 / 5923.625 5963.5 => 0.063 mag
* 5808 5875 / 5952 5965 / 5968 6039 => 0.063 mag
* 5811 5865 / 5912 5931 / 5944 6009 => -0.011 mag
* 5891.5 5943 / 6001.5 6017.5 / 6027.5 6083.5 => 0.081 mag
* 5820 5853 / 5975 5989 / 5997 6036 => -0.034 mag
